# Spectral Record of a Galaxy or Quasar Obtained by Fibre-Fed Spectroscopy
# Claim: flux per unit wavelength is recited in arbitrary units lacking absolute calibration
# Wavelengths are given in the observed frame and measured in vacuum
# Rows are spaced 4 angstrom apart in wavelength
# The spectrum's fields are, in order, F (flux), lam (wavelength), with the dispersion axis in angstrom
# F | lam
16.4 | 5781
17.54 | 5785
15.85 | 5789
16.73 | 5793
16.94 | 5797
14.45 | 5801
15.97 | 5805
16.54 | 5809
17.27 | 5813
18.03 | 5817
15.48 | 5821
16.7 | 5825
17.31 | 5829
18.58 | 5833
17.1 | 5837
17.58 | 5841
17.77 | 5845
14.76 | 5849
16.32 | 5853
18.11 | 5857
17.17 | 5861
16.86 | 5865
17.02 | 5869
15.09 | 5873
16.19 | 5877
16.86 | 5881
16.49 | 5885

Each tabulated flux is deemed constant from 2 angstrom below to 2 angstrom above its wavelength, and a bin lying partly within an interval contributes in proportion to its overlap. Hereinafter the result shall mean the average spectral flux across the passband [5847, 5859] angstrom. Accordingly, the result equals 16.4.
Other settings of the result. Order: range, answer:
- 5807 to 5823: 16.8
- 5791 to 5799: 16.8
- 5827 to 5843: 17.6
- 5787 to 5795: 16.3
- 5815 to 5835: 17.2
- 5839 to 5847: 17.7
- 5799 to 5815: 16.1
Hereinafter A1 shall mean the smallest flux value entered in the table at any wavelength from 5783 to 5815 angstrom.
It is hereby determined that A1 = 14.45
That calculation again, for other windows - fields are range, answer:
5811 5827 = 15.48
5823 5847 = 16.7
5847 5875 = 14.76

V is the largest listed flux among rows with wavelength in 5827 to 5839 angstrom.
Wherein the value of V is 18.58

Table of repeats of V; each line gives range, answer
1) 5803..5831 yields 18.03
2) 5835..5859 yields 18.11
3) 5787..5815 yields 17.27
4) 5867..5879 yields 17.02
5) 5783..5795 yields 17.54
